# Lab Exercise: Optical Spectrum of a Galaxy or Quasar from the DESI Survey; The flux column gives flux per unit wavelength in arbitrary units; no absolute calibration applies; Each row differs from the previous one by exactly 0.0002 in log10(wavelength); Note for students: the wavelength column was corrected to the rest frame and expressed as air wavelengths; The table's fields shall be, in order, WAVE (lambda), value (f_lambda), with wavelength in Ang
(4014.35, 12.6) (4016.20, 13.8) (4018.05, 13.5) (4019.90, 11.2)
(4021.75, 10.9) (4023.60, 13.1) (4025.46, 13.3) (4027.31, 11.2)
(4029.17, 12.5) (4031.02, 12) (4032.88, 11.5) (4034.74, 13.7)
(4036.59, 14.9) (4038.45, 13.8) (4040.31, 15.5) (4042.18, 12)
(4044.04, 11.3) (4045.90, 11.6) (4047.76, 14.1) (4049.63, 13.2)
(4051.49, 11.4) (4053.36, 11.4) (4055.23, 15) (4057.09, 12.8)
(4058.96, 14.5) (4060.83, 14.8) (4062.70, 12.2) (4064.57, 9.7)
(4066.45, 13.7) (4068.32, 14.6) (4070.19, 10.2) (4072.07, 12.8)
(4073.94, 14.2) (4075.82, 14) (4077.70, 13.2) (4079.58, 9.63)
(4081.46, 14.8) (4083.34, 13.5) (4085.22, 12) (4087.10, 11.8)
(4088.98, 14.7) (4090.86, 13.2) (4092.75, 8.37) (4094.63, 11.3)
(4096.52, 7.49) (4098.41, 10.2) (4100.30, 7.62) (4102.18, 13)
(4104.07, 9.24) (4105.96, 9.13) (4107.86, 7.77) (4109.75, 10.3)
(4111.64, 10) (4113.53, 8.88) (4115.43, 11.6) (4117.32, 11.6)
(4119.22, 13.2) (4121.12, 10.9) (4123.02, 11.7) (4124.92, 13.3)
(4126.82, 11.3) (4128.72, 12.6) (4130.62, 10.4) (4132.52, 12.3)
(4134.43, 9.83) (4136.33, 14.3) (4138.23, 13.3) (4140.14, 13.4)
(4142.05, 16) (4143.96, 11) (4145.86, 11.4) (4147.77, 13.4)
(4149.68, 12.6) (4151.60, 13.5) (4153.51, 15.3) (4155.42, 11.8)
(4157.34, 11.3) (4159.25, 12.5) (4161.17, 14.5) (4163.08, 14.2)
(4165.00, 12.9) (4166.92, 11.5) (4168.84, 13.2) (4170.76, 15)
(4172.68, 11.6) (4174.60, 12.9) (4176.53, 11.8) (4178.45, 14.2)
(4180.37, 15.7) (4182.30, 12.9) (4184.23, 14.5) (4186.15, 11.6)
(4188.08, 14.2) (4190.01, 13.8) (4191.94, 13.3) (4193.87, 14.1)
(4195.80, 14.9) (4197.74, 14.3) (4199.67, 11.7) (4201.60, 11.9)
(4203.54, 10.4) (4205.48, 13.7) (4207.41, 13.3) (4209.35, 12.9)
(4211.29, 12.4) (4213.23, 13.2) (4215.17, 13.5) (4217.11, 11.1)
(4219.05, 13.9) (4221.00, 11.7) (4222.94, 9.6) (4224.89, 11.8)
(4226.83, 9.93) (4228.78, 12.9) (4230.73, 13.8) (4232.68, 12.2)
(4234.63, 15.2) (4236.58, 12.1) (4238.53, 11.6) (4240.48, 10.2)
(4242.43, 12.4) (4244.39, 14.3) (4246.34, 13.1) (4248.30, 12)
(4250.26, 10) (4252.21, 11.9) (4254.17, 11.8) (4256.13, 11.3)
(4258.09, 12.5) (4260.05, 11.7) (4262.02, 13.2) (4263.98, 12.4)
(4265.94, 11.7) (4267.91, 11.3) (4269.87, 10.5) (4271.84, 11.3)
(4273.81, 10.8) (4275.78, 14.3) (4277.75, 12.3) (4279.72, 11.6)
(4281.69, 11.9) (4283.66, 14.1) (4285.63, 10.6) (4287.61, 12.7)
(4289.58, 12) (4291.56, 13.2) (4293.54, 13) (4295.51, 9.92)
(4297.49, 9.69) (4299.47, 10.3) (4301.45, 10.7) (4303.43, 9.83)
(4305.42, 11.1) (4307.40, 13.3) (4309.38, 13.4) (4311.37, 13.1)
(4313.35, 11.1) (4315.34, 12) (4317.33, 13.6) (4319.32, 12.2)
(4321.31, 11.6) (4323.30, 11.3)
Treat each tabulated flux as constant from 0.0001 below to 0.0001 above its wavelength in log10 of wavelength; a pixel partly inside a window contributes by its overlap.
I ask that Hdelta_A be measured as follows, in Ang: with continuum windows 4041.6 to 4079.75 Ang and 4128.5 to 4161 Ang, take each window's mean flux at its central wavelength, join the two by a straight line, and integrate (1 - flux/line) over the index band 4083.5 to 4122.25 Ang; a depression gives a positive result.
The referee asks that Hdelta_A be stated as 6.2 Ang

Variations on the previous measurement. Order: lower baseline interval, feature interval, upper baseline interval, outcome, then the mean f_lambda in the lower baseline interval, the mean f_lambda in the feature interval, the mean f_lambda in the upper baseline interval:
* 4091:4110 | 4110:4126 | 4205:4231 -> -2.18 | 9.57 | 11.3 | 12.3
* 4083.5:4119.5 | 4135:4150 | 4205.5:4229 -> -2.59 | 10.6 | 13.1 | 12.2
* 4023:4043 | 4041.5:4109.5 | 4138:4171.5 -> 5.94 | 13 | 11.9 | 13.1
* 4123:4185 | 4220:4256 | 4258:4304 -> 0.36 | 12.9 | 12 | 11.7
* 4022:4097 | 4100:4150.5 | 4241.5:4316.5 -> 3.58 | 12.6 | 11.5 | 11.9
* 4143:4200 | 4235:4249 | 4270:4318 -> 0.07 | 13.2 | 12.4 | 11.9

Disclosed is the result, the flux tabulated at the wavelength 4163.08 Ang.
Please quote 14.2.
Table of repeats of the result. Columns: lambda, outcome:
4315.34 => 12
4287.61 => 12.7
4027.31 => 11.2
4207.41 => 13.3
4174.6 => 12.9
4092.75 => 8.37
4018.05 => 13.5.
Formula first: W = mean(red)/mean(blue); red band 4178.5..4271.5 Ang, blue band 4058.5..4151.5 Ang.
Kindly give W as 1.1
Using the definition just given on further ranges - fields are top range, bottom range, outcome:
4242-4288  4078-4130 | 1.09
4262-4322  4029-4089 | 0.92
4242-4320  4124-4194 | 0.92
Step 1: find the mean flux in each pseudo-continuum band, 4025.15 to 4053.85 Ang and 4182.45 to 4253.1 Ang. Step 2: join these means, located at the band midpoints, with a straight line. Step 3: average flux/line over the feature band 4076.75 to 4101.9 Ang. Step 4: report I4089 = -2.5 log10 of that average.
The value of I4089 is 0.115 mag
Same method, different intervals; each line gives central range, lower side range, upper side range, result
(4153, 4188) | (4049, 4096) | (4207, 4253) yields -0.07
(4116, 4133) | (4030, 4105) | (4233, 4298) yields 0.03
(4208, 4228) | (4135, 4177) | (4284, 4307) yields 0.02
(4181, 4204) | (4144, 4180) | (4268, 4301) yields -0.05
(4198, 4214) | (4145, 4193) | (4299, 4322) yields 0.03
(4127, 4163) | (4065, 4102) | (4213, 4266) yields -0.06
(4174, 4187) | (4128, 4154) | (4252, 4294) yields -0.07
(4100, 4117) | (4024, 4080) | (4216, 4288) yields 0.27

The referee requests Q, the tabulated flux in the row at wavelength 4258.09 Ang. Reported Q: 12.5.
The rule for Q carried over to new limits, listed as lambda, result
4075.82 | 14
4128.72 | 12.6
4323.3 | 11.3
